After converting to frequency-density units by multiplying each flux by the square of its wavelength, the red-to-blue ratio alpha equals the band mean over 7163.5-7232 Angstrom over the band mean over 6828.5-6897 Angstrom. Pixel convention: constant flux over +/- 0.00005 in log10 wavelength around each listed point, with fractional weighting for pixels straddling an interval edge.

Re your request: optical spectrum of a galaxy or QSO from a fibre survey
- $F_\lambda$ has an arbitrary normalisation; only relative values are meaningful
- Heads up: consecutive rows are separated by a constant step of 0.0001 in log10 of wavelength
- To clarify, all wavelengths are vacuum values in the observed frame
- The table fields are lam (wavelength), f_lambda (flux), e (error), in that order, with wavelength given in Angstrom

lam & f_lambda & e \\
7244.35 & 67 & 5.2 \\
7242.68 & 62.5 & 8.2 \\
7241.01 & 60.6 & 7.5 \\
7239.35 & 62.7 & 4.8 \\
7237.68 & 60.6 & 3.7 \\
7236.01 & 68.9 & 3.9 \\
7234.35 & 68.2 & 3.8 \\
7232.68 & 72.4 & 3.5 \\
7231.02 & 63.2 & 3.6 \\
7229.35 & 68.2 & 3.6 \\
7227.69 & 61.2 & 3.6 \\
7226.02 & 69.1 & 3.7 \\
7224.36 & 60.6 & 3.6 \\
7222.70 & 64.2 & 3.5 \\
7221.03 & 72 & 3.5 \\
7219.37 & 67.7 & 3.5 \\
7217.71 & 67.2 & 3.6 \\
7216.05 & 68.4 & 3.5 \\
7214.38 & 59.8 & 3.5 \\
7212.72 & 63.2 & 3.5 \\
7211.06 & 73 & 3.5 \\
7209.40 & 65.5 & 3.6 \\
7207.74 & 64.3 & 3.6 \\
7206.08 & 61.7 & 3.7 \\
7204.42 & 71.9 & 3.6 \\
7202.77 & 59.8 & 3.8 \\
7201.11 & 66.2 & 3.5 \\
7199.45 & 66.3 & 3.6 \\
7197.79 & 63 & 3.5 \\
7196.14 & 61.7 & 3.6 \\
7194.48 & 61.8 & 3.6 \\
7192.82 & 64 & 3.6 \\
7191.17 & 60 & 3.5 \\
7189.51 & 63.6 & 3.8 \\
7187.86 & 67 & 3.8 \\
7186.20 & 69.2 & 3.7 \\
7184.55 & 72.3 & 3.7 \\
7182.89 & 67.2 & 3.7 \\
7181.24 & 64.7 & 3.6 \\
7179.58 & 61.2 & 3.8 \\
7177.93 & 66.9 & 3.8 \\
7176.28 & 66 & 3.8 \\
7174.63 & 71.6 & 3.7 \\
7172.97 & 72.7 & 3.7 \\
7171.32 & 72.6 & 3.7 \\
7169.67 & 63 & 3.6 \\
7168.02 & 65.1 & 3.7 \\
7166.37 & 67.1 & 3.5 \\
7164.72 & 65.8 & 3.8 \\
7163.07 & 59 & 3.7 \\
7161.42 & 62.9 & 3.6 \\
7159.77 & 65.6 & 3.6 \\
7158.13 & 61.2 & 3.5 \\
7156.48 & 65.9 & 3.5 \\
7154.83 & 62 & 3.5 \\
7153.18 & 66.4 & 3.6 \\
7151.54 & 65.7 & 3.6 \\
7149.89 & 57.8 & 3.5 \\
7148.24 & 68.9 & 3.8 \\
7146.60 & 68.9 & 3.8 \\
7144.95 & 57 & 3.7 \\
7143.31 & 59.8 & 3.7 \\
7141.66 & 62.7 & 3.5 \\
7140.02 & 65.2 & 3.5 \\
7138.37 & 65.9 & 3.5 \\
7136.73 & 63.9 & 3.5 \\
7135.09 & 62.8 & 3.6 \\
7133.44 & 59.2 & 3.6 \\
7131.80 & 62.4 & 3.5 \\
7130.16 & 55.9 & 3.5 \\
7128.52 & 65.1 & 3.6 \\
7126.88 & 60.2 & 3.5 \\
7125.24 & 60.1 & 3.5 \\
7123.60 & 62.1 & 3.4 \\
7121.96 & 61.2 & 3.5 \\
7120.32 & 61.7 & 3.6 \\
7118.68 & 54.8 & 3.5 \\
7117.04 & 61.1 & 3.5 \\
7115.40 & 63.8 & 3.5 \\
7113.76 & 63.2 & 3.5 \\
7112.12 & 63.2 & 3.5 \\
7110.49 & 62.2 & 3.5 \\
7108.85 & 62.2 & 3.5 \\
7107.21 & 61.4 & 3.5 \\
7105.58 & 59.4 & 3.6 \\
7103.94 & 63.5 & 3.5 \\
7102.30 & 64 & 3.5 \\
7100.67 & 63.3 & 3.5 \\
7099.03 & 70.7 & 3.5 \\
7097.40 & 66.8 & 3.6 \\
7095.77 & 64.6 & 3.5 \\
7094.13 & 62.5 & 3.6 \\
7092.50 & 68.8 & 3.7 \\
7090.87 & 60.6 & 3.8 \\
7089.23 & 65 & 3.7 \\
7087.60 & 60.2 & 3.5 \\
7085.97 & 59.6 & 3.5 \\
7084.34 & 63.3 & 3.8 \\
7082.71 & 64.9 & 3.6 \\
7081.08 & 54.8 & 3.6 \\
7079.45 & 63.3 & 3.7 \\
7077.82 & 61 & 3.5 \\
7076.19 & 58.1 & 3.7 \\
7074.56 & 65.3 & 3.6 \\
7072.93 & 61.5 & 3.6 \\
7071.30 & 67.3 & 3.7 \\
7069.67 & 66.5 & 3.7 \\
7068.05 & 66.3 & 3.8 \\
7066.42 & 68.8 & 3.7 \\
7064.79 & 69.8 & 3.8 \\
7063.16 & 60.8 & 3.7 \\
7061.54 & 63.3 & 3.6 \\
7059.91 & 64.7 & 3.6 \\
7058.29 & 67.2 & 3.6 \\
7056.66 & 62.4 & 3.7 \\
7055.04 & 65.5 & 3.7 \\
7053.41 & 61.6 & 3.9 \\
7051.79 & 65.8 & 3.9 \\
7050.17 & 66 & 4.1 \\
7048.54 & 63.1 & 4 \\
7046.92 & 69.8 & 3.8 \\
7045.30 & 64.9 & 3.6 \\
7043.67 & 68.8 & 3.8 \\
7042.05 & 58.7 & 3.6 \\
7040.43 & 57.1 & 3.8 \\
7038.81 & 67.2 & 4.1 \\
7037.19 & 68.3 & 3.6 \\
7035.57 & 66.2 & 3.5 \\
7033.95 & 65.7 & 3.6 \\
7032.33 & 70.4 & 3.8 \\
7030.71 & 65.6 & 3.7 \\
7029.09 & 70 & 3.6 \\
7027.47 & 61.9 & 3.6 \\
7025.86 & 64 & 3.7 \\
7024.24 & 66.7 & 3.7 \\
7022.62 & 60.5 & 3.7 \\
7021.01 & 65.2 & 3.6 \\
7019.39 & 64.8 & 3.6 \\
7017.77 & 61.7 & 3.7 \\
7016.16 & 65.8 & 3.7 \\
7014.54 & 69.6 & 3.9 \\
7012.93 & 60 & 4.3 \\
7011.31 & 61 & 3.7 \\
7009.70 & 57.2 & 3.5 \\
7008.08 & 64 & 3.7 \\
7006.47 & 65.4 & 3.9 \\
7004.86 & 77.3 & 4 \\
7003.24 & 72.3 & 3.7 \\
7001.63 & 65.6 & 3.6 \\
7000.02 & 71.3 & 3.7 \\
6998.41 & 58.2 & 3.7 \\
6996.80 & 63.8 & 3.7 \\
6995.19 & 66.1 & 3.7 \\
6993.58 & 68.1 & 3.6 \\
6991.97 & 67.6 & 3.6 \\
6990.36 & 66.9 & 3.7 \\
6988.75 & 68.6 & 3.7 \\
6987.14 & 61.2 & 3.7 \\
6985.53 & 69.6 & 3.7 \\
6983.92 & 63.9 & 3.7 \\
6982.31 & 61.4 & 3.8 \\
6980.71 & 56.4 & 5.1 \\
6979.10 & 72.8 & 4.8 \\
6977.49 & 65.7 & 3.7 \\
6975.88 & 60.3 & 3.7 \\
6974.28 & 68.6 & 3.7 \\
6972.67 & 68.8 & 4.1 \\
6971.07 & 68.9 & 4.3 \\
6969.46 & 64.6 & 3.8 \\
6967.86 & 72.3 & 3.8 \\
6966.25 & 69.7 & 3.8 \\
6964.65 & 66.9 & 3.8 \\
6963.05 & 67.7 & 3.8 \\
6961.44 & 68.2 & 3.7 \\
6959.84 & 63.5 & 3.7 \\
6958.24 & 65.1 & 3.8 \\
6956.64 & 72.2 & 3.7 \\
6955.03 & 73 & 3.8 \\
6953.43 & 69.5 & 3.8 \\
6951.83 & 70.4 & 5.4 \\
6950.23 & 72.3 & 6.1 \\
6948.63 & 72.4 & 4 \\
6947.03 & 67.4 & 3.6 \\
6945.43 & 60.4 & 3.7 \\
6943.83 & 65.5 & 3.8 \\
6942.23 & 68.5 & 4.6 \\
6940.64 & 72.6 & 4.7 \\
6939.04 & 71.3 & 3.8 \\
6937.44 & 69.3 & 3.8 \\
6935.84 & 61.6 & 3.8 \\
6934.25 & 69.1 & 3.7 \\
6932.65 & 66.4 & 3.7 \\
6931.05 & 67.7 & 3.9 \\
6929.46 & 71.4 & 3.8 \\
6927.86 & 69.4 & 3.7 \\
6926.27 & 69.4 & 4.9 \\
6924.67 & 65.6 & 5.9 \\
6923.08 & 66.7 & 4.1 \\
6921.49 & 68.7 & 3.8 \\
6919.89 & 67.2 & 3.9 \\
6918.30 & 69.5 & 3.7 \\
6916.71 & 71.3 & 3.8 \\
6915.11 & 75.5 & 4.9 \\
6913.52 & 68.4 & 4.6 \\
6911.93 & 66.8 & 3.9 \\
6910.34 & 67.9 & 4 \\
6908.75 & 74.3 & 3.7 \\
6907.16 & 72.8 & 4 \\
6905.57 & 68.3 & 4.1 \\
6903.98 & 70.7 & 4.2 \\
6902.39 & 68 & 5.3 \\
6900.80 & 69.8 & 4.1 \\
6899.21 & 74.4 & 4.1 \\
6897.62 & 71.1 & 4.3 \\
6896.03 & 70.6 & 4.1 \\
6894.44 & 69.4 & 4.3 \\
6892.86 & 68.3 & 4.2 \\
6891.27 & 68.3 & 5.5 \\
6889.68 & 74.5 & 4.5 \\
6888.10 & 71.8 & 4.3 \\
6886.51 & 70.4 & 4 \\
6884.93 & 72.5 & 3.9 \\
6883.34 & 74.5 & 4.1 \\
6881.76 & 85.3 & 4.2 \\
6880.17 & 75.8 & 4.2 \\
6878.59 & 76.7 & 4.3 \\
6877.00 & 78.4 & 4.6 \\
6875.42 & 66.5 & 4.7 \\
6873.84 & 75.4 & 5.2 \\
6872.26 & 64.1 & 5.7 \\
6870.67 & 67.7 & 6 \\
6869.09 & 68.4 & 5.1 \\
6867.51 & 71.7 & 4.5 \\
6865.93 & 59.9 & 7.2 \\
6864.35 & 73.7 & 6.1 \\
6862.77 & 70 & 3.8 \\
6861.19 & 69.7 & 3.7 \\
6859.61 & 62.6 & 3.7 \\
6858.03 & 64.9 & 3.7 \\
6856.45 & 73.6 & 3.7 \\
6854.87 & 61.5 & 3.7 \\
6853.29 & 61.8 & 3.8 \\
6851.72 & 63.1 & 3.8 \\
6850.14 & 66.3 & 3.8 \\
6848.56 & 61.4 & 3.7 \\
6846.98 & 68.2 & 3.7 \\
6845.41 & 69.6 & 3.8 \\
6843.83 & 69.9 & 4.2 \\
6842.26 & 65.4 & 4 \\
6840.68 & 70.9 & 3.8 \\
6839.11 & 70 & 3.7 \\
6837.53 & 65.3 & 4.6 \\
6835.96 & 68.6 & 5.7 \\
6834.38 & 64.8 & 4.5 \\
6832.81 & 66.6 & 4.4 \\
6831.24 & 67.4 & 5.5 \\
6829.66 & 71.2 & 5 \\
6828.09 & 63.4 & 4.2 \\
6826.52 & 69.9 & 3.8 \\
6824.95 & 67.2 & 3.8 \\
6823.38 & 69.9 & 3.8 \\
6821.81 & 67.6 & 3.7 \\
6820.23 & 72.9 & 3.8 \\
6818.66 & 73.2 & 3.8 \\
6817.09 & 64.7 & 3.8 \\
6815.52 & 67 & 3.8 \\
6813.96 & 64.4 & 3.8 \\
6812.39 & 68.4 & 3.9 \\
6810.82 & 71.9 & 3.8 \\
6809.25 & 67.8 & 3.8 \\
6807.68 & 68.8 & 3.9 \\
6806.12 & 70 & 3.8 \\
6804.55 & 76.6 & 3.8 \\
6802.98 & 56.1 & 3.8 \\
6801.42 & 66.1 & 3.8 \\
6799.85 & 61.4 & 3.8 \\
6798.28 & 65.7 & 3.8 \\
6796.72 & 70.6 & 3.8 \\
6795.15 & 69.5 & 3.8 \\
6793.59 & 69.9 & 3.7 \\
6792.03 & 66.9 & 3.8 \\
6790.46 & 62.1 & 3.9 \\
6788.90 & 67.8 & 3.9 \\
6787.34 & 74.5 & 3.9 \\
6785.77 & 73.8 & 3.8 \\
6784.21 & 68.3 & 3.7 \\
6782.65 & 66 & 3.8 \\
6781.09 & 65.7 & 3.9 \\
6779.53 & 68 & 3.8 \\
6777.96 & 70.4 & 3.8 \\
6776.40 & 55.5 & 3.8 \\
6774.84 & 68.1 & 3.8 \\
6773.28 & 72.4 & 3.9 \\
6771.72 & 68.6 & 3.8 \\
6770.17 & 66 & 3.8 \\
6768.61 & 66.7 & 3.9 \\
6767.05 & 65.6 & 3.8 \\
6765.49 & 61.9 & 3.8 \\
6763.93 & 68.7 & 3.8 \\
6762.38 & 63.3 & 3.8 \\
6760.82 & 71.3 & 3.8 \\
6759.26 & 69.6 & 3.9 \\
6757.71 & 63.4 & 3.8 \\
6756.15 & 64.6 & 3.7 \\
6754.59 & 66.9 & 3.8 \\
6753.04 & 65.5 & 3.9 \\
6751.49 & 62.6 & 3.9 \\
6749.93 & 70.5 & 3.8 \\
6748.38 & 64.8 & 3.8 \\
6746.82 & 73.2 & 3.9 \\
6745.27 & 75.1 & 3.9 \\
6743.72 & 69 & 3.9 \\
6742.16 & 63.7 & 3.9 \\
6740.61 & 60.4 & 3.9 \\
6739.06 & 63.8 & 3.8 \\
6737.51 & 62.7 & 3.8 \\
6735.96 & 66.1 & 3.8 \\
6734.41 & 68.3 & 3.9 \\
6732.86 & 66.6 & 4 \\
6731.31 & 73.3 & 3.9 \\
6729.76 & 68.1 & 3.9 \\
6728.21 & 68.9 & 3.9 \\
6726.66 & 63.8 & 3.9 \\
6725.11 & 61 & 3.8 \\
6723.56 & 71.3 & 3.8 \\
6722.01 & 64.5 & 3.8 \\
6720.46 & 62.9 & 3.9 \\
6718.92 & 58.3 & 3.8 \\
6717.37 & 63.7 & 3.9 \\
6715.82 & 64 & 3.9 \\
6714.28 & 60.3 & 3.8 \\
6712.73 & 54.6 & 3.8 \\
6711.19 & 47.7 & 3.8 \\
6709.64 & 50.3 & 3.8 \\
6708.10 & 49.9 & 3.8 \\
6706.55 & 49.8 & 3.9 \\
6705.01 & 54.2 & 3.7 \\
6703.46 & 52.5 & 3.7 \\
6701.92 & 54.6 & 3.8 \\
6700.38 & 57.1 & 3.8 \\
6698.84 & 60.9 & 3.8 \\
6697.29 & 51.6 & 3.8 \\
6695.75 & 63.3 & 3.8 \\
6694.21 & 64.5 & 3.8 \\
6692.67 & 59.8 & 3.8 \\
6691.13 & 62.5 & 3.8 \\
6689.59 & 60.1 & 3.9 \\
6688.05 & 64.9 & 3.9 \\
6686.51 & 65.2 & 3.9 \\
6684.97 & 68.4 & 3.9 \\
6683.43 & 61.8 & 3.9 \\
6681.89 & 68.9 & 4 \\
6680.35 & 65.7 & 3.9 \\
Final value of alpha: 1.05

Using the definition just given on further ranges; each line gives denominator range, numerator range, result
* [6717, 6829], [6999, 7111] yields 1.04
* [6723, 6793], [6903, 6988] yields 1.07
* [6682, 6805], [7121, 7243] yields 1.14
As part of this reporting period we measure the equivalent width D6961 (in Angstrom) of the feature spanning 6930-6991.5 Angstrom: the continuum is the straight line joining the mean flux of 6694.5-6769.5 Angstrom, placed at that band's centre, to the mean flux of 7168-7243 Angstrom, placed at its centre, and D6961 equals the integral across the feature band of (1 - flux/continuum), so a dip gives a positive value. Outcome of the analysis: -3.0 Angstrom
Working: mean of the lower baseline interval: 63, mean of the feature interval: 67.4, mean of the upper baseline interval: 65.7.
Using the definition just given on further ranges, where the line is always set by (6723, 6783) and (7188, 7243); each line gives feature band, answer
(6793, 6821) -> -0.7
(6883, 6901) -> -1.4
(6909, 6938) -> -1.1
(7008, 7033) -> 0.6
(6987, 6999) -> 0.1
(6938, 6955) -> -0.8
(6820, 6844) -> -0.6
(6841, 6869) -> -0.2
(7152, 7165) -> 0.3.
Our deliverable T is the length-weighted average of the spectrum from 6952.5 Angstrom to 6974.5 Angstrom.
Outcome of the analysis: 68.5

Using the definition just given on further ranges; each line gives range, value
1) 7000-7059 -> 65.3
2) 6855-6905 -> 70.8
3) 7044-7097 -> 64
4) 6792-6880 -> 68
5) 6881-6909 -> 71.9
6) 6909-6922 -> 69.6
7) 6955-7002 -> 66.5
